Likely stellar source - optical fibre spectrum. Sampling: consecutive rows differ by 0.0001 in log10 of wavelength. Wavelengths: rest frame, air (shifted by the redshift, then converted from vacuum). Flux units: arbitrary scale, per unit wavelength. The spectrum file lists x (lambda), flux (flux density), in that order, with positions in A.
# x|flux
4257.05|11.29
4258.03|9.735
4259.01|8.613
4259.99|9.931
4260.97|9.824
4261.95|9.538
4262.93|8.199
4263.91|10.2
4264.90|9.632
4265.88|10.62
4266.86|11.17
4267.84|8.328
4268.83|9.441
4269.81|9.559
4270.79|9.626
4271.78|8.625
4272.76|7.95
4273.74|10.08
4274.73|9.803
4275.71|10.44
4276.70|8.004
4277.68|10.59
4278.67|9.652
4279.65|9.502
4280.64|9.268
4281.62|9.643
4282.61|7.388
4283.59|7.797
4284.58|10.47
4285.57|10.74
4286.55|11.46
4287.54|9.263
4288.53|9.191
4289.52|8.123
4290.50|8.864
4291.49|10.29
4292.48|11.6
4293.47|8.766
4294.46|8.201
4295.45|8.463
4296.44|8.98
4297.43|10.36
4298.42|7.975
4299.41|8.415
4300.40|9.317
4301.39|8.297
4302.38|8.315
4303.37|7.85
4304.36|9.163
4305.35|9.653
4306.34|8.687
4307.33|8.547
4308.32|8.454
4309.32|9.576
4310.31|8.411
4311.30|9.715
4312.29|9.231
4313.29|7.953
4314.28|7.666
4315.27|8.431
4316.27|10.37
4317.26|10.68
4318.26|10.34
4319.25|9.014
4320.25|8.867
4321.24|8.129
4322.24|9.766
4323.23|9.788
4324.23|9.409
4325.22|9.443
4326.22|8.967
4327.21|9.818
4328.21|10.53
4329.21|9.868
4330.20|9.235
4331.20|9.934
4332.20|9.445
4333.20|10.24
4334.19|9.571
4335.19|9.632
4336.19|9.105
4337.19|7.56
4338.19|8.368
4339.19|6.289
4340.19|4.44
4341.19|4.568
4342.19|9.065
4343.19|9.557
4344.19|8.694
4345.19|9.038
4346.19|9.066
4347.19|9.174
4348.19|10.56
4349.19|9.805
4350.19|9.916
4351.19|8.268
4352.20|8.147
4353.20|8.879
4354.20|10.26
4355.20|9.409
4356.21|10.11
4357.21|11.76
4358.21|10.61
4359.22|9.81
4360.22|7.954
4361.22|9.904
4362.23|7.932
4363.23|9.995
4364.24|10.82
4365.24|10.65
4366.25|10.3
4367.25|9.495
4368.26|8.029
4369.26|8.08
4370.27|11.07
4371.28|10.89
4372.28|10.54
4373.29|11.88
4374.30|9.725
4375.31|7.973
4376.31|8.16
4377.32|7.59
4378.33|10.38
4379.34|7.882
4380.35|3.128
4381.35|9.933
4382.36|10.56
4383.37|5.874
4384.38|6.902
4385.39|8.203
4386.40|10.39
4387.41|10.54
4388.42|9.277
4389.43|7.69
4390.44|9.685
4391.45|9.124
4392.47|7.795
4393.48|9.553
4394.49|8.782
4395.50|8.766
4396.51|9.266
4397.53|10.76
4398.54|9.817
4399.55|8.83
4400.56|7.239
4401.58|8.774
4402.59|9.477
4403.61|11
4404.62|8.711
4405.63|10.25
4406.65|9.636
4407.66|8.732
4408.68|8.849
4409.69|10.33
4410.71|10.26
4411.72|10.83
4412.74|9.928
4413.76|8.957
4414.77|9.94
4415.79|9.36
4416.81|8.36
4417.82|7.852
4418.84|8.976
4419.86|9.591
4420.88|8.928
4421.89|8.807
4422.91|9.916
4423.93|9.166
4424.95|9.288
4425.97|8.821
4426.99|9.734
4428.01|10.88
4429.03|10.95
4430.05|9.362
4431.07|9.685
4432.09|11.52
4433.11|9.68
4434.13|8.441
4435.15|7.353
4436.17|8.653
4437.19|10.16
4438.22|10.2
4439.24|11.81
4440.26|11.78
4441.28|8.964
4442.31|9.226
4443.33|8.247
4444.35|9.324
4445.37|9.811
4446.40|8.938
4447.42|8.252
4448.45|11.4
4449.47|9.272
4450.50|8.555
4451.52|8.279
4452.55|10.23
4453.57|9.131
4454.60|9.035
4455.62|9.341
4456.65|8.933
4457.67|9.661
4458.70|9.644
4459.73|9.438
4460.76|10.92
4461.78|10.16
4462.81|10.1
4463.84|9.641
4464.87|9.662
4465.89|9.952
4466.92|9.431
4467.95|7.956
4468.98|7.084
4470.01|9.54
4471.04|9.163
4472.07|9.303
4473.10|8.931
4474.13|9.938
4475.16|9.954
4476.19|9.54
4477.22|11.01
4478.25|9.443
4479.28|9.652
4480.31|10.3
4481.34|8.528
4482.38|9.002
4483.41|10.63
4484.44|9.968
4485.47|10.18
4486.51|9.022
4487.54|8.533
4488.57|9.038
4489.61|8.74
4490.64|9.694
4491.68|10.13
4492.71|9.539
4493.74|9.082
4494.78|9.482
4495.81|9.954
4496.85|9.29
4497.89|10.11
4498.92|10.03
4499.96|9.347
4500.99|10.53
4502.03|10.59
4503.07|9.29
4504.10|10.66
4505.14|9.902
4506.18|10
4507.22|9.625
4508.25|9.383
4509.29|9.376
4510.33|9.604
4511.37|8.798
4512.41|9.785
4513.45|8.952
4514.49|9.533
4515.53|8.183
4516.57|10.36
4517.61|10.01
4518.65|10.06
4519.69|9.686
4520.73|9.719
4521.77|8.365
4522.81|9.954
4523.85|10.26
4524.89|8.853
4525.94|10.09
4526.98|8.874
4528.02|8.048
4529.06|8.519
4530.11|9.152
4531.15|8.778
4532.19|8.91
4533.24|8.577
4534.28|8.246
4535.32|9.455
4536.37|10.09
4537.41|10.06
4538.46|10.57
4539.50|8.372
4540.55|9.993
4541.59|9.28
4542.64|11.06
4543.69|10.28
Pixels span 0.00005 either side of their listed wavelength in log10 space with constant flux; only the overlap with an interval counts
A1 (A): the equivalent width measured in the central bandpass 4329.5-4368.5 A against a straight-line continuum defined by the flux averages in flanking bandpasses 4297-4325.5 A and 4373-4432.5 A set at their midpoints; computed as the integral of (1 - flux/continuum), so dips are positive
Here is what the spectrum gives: -0.2 A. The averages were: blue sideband 9.02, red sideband 9.18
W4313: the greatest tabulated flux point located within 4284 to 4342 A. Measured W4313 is 11.6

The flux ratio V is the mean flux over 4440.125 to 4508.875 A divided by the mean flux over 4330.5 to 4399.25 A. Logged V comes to 1.05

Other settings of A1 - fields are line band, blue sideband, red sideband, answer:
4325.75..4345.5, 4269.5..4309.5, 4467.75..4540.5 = 1.2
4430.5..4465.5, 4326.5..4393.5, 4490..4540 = -1.0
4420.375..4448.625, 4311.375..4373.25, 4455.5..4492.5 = -0.5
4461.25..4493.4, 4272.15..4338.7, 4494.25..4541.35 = -0.1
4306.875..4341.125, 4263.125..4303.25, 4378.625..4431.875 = 1.1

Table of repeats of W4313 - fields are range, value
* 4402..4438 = 11.52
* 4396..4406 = 11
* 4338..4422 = 11.88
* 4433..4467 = 11.81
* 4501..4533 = 10.66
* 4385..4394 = 10.54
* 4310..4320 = 10.68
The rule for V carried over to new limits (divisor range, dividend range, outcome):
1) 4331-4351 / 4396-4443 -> 1.10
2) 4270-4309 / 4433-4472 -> 1.02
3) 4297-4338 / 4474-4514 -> 1.05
